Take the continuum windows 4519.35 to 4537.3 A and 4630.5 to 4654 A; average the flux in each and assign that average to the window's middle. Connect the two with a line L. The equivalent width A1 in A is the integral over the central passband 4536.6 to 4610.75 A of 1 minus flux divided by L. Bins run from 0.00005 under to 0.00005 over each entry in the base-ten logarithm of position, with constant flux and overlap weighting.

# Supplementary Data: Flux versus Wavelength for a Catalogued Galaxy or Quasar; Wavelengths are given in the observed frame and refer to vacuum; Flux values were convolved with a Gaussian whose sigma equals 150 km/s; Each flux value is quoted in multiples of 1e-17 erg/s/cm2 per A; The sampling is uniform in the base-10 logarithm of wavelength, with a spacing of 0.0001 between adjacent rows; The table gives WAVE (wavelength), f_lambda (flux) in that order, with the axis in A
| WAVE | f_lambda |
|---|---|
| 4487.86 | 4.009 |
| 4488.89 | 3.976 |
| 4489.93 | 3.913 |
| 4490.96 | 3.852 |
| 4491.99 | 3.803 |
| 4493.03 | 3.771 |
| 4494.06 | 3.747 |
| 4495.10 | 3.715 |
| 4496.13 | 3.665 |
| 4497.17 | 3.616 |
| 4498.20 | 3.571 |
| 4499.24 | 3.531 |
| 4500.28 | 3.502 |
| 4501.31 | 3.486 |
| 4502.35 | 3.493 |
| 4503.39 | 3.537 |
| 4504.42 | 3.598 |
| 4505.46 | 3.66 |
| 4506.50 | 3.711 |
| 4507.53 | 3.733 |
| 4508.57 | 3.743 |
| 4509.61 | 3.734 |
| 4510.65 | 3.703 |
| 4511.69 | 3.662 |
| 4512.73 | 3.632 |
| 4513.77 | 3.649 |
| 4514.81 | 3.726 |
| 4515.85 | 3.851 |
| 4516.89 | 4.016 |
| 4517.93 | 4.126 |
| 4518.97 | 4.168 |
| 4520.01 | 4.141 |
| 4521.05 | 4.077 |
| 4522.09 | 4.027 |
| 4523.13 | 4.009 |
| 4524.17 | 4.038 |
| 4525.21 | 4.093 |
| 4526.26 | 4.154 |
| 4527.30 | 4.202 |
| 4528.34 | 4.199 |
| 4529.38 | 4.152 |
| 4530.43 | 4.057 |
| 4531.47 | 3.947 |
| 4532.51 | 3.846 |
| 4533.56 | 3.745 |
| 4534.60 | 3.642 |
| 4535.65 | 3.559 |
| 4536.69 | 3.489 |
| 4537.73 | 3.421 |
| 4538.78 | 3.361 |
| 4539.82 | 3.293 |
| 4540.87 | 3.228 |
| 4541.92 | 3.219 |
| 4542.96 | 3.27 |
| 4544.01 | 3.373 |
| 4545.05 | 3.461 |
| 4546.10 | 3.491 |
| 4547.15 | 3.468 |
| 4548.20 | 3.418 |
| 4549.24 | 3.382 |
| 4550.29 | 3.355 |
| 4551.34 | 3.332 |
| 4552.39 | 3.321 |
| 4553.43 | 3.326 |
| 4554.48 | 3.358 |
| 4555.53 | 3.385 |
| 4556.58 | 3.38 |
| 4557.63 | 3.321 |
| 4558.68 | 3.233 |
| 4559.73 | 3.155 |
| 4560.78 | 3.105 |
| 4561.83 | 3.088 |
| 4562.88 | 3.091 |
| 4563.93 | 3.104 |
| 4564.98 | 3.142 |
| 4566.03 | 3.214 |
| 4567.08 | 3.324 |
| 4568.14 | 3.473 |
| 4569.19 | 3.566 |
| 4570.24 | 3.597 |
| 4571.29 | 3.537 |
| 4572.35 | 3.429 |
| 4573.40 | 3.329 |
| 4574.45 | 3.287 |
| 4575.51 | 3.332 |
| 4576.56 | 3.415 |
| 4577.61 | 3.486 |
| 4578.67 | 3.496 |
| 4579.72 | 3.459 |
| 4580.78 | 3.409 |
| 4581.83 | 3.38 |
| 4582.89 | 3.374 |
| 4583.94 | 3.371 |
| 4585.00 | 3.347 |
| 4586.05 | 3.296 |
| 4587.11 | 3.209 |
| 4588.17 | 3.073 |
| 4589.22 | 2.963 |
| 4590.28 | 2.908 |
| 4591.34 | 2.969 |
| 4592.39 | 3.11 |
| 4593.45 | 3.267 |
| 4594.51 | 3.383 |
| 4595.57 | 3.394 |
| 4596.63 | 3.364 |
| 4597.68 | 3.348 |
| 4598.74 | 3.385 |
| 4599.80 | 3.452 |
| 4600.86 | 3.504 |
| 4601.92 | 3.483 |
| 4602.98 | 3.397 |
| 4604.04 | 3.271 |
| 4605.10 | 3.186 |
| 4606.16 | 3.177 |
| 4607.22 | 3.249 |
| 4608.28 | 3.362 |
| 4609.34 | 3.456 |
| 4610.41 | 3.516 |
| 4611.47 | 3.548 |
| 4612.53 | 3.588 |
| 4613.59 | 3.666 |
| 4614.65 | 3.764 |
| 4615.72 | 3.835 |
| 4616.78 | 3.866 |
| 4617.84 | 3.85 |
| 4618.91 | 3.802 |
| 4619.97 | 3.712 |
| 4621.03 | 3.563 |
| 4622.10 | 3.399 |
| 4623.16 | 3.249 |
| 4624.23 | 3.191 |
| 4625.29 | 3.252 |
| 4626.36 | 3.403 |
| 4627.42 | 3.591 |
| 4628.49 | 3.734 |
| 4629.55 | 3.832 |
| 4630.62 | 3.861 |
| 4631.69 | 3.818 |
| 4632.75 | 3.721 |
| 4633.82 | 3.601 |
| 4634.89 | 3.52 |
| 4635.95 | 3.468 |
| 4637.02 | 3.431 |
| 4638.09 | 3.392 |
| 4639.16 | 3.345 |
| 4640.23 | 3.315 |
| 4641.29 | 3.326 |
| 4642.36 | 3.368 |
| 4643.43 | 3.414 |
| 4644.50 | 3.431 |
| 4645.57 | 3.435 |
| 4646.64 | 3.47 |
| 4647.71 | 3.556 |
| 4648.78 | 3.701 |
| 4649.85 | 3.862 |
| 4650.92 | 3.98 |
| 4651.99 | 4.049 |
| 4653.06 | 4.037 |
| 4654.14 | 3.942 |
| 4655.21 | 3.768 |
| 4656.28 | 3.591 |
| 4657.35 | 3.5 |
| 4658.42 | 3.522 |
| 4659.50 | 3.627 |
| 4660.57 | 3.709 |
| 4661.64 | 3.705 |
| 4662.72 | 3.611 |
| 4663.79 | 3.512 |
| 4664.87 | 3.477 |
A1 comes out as 9.6 A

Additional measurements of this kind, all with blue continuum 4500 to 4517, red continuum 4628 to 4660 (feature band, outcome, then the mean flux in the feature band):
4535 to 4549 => 1.01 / 3.39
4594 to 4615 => 1.23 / 3.42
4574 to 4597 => 2.24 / 3.28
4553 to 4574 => 1.96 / 3.31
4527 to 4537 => -0.62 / 3.89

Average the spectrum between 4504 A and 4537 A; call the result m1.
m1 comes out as 3.88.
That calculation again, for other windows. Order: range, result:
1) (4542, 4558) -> 3.37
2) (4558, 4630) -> 3.39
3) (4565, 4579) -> 3.41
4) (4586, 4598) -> 3.18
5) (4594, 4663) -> 3.55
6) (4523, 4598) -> 3.43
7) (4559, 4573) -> 3.29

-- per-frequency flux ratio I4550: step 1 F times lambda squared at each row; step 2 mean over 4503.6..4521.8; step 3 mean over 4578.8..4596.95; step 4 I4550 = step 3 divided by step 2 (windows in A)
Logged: 0.88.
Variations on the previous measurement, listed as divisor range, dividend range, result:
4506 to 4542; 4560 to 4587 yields 0.90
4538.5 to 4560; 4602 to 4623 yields 1.09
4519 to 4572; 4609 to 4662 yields 1.06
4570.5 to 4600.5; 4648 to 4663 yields 1.17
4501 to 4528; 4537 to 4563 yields 0.88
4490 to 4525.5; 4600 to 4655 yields 0.99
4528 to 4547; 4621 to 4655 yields 1.04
